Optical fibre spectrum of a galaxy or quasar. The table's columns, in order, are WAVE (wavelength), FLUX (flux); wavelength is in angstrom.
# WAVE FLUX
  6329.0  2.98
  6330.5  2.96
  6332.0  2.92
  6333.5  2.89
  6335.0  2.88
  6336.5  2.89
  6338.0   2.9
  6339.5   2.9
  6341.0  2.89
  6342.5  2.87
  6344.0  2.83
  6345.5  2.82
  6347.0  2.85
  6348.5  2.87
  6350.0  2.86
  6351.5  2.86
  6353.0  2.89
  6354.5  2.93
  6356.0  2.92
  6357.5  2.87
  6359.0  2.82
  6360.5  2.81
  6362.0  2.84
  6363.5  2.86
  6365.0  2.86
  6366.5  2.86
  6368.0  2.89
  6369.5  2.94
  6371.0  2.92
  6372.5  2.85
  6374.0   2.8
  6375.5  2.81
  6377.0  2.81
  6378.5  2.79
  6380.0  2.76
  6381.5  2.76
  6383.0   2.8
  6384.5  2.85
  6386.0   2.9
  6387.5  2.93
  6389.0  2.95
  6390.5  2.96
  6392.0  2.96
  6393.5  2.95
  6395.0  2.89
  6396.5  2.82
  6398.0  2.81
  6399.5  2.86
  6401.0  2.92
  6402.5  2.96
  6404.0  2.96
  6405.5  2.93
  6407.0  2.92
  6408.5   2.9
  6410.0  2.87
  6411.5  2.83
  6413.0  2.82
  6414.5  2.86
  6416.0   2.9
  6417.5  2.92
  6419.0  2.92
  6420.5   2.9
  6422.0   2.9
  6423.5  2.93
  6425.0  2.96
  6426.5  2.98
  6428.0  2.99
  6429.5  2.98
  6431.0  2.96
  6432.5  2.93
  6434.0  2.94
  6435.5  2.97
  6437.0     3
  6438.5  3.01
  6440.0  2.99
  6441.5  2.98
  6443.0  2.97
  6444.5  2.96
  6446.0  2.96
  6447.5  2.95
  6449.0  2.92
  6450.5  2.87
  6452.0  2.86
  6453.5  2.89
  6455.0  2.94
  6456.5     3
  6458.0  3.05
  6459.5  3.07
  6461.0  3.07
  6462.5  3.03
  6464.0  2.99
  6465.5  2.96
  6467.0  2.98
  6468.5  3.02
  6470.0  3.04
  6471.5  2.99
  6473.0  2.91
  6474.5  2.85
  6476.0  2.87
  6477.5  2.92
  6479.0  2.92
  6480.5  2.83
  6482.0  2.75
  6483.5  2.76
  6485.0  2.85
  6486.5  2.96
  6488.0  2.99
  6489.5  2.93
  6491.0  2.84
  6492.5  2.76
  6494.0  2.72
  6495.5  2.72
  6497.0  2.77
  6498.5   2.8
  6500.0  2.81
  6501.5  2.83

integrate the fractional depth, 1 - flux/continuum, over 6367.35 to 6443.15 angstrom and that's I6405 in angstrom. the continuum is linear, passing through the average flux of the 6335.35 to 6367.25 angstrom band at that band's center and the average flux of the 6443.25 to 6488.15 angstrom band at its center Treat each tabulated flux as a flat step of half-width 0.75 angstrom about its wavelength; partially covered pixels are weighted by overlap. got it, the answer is -0.08 angstrom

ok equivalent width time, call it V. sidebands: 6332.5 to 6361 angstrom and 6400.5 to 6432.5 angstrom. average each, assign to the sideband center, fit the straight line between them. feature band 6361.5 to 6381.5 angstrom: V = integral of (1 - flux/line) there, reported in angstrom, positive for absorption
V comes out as 0.3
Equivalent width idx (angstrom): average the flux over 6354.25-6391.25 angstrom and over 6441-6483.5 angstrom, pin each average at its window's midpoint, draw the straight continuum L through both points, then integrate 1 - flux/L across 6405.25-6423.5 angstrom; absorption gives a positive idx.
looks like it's 0.1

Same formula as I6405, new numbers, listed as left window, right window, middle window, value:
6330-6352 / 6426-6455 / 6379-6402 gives 0.3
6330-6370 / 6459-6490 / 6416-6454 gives -0.4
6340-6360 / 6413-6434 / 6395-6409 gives 0.1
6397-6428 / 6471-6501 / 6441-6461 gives -0.6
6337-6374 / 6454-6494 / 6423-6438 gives -0.3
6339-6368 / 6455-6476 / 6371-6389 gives 0.4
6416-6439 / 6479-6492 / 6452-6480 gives -0.7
